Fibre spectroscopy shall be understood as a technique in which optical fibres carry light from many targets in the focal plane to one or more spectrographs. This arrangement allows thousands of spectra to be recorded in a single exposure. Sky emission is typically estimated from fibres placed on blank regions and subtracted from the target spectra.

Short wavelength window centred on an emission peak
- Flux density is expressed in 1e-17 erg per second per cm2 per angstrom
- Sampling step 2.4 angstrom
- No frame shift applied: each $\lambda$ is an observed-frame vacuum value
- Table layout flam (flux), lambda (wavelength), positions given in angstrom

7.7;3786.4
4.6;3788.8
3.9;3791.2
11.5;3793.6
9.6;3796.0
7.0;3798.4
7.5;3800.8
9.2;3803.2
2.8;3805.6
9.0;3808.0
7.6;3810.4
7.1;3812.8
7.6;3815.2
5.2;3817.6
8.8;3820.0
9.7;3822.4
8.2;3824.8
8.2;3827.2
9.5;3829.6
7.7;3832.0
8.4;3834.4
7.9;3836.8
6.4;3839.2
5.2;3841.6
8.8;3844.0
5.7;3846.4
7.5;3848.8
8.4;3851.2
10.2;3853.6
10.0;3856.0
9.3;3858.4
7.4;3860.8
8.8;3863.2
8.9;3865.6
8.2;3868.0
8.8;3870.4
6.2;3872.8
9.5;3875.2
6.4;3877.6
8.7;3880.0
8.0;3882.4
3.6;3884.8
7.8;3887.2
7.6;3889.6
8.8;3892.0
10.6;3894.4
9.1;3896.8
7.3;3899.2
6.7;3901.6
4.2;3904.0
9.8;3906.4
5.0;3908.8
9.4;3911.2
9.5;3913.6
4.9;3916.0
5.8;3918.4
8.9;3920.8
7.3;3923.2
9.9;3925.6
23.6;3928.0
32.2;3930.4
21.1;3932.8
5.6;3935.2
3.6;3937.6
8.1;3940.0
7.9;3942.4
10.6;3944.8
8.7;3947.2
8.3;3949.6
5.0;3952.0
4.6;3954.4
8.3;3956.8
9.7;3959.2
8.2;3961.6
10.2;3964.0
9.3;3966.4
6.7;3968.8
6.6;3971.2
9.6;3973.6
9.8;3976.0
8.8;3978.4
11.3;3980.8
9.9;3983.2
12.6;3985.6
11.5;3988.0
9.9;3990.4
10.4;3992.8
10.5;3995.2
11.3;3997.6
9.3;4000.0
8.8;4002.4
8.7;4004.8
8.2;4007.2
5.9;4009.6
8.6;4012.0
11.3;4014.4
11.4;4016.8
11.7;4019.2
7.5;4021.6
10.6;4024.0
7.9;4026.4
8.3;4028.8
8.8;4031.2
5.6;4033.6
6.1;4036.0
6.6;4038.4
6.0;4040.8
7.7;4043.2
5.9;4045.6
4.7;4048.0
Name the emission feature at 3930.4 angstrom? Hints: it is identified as [O II] 3727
